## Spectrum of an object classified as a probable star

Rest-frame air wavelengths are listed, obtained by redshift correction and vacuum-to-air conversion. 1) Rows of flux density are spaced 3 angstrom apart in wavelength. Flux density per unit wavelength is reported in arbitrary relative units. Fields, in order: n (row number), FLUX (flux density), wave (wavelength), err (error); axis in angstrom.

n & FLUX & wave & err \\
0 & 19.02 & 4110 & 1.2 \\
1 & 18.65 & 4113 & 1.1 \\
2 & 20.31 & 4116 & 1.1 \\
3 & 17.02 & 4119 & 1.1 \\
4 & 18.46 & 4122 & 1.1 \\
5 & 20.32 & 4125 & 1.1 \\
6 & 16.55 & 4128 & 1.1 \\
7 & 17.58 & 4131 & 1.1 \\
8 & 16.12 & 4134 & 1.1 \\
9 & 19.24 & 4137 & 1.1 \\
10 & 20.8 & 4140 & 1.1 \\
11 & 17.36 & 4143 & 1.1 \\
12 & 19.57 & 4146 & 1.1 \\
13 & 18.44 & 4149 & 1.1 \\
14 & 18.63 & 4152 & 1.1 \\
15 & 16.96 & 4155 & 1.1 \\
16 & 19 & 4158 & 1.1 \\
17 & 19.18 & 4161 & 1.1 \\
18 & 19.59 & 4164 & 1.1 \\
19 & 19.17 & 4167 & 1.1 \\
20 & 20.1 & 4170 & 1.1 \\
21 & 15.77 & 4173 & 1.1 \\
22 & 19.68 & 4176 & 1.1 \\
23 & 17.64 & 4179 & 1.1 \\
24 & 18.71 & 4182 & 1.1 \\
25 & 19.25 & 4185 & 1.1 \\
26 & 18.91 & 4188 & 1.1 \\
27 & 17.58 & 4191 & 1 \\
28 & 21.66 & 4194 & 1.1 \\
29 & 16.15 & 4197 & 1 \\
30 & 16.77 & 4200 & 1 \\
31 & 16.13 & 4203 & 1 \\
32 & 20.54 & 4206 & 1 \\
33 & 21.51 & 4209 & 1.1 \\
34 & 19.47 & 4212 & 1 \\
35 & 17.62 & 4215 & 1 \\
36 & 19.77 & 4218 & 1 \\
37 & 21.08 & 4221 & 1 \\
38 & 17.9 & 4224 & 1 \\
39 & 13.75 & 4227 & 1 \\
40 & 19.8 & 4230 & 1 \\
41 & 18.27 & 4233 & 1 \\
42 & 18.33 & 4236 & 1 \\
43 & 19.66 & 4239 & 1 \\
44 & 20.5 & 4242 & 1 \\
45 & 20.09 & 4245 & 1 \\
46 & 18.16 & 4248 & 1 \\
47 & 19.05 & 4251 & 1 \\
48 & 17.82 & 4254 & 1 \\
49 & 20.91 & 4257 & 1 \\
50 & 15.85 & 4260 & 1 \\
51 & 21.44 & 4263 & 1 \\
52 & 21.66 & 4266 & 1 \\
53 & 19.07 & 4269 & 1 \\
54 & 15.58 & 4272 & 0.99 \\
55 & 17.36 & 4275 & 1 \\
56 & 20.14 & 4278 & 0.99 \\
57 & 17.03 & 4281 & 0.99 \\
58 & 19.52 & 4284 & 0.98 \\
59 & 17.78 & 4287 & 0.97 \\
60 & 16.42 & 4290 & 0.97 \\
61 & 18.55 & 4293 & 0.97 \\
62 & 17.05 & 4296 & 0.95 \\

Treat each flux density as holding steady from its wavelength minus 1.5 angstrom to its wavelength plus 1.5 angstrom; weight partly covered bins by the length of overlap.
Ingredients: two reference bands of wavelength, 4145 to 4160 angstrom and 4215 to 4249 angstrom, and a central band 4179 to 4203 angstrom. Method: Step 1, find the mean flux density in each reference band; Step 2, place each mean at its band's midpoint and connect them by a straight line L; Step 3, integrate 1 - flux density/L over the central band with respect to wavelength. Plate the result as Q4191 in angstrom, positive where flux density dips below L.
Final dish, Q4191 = 0.5 angstrom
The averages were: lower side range 18.5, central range 18.2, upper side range 18.8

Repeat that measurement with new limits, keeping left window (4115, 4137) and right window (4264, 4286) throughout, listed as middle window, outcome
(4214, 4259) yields -0.8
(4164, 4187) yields -0.5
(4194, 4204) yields 0.7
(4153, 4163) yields -0.1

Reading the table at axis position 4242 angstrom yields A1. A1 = 20.5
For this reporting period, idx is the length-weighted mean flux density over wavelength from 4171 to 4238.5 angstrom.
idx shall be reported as 18.5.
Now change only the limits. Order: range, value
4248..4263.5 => 18.8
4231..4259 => 19.1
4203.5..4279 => 19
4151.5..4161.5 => 18.4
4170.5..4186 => 18.3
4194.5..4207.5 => 17.7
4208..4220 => 19.6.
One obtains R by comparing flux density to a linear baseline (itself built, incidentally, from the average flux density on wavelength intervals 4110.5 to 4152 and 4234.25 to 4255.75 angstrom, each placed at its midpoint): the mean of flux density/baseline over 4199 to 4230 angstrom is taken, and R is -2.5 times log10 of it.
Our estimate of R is 0.02 mag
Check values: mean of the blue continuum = 18.5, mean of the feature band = 18.5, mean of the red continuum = 19.1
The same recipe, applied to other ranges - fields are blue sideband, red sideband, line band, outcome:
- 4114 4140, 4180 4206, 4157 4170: -0.06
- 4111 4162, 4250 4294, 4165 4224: -0.02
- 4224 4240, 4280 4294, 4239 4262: -0.07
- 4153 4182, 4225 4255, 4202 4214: -0.05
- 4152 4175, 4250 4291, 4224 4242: 0.02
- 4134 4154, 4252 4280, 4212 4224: -0.03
